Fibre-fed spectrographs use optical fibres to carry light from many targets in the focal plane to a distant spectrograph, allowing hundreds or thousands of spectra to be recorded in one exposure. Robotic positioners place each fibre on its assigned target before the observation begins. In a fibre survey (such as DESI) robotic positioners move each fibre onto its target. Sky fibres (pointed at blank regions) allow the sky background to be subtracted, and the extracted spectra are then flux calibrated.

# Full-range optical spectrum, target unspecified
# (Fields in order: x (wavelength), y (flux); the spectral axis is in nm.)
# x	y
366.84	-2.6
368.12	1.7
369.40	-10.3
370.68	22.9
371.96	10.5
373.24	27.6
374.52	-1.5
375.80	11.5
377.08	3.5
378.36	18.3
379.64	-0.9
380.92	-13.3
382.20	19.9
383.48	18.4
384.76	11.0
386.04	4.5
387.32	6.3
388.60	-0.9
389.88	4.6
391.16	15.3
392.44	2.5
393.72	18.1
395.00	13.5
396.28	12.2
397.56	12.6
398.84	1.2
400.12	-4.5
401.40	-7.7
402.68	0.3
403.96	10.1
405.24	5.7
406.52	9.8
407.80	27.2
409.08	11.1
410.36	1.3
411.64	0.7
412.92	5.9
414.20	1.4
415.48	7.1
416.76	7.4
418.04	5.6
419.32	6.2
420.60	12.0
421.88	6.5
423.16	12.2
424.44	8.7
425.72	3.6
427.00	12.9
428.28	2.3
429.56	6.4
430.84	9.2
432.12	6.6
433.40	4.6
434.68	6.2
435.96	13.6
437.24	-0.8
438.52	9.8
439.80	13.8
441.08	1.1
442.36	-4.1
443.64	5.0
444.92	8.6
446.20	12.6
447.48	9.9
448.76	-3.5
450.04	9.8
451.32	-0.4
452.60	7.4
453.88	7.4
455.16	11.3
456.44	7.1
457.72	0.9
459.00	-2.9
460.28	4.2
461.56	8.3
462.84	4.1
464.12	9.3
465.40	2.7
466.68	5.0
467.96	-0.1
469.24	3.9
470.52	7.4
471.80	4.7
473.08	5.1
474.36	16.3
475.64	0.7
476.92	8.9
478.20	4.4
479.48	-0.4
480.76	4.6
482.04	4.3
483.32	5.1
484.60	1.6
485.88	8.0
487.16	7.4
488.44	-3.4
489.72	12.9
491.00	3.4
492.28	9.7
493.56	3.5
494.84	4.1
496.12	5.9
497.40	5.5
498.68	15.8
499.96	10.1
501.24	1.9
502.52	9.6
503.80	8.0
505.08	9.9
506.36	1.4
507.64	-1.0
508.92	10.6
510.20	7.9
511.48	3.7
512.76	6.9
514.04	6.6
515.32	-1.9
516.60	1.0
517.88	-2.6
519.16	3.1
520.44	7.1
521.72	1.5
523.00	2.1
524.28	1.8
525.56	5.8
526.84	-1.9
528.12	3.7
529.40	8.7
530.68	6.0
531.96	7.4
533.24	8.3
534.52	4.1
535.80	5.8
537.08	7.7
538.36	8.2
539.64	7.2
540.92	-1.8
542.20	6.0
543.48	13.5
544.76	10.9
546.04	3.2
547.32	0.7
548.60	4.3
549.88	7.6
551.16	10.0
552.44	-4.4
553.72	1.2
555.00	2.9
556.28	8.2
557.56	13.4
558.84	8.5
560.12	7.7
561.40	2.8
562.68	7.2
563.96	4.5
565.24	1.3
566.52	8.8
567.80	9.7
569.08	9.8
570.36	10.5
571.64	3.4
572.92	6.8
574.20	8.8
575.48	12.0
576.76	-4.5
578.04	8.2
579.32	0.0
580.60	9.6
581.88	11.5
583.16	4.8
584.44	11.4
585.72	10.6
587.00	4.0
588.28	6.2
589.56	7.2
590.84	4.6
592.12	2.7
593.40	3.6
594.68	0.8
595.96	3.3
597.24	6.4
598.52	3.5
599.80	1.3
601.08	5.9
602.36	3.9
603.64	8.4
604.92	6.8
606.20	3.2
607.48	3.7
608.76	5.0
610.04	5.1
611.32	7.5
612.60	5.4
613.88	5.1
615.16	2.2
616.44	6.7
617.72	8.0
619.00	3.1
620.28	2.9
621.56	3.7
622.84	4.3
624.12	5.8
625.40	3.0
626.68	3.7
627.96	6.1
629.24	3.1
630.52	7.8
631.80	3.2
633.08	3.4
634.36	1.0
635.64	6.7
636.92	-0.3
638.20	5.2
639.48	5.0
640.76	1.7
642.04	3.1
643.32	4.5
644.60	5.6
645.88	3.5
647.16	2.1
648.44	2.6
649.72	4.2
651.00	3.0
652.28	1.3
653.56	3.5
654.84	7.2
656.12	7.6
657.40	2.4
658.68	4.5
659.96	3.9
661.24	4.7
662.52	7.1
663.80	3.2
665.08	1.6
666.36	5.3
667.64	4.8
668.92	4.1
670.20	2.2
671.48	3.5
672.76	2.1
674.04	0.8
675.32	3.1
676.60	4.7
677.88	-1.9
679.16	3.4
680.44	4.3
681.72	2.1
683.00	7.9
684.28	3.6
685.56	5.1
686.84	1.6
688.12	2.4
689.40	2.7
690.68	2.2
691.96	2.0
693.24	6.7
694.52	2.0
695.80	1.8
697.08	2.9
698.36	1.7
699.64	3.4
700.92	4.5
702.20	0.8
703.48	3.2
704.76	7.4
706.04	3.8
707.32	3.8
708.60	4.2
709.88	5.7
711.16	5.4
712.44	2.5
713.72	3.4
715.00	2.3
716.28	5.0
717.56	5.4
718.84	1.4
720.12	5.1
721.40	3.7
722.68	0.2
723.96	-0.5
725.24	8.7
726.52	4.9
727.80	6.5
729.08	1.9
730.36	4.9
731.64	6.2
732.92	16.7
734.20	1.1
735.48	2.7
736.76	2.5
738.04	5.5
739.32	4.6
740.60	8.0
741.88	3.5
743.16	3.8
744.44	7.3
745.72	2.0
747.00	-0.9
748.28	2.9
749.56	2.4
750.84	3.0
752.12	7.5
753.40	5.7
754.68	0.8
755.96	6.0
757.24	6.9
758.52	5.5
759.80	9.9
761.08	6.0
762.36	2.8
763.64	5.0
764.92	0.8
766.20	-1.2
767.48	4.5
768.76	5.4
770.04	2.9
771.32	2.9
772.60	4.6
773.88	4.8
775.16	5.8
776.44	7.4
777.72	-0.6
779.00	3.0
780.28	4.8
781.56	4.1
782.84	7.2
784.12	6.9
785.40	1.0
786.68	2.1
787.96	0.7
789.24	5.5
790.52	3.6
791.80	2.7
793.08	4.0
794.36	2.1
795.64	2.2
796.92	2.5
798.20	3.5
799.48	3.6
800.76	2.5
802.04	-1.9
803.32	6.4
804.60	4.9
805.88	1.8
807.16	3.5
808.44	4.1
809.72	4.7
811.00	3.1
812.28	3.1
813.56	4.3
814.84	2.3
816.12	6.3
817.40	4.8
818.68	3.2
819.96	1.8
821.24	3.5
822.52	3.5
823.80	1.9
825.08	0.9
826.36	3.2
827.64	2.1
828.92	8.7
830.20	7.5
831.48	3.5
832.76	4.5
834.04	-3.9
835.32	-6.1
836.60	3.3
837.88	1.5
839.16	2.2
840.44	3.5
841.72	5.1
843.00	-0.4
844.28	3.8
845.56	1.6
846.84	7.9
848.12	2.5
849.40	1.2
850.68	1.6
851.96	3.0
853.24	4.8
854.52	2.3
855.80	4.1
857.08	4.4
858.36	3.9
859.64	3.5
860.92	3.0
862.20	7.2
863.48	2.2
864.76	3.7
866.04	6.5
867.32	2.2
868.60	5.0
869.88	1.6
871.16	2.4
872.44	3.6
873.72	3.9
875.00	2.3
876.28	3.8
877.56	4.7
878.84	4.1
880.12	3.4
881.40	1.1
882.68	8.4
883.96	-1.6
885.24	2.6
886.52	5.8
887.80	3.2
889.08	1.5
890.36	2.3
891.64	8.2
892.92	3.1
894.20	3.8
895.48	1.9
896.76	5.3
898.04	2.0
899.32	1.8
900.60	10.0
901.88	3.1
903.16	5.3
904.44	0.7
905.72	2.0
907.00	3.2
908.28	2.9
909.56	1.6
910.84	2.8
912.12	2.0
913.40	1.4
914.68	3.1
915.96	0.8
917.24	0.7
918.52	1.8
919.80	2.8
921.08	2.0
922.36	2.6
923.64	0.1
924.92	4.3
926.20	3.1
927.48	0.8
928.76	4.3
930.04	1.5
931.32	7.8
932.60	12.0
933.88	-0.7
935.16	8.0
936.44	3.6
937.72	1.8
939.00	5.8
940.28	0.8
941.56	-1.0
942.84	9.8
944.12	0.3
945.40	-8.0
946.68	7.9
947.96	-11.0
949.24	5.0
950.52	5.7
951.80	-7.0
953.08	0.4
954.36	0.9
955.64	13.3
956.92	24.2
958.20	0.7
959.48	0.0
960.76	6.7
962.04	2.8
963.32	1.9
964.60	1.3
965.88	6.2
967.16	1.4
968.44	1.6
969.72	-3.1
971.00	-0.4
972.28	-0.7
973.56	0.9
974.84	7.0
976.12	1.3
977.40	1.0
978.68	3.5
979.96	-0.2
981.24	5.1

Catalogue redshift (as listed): 0.964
